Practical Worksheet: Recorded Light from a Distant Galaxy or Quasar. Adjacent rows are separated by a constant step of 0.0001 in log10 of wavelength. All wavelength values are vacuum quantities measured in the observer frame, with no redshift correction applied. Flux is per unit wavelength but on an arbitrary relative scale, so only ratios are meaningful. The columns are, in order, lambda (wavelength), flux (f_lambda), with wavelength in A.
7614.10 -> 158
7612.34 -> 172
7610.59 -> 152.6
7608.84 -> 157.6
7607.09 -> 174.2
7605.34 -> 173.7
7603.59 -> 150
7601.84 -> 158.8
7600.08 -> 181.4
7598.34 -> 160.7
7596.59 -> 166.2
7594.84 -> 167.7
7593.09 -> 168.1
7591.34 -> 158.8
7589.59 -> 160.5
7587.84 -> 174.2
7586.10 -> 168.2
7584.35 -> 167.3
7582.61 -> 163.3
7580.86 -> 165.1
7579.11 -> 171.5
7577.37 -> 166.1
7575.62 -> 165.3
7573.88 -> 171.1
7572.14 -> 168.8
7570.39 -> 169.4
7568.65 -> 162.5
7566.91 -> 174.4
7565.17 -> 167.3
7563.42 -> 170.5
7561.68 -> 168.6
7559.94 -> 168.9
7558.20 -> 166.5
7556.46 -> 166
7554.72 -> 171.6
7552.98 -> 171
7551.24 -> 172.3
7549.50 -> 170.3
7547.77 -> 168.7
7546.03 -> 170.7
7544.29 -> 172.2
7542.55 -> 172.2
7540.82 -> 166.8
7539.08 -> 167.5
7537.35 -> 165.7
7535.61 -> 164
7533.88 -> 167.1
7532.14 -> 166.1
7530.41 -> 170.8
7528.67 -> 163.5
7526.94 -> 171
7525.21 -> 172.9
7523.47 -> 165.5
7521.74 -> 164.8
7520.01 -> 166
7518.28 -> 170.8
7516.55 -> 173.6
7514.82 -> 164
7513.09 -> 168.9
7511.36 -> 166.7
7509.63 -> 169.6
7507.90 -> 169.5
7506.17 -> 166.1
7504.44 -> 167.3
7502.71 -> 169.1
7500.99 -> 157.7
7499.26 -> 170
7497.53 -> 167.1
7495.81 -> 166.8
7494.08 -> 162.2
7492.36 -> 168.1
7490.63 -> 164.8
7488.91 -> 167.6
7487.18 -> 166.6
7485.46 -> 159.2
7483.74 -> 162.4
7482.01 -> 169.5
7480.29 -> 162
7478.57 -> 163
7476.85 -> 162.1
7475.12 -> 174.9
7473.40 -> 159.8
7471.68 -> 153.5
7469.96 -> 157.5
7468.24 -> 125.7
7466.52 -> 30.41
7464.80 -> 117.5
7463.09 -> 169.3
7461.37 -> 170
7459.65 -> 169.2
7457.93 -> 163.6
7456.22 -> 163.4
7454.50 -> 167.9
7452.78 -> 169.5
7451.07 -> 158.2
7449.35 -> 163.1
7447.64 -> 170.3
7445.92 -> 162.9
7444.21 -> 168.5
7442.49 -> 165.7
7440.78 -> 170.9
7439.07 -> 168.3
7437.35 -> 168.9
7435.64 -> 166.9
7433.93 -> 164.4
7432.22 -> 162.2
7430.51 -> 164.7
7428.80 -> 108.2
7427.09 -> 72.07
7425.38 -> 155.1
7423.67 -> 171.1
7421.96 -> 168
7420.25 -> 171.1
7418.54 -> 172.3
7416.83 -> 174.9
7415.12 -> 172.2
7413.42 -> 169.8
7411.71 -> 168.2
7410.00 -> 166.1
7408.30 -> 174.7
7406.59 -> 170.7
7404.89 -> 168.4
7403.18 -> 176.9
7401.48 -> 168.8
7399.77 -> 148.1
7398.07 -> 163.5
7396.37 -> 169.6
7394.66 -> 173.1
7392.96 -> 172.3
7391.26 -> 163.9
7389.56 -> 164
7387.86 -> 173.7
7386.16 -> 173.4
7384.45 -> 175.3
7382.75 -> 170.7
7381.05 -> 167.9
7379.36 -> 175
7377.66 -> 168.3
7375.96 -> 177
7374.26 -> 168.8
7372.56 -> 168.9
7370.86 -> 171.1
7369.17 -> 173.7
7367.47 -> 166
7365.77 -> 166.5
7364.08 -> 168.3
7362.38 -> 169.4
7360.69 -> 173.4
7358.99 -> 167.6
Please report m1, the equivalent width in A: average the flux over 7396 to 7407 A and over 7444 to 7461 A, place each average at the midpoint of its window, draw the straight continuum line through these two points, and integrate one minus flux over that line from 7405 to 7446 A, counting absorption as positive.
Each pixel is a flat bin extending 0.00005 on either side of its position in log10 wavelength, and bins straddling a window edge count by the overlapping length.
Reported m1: 1.1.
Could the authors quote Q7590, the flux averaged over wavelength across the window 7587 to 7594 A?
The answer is 165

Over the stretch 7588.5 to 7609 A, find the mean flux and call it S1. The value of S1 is 165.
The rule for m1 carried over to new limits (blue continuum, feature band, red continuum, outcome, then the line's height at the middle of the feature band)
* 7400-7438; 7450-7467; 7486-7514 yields 1.4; 164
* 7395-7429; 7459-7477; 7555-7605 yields 2.2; 163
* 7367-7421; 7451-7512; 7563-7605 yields 3.4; 168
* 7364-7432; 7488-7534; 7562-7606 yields -0.3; 166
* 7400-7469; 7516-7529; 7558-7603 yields -0.4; 164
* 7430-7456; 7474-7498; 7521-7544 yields 0.2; 167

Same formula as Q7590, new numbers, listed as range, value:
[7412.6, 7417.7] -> 172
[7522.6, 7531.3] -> 169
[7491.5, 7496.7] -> 166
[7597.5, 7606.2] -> 165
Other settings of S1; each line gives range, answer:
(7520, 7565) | 169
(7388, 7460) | 164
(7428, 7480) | 156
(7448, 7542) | 162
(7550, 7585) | 168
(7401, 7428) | 164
